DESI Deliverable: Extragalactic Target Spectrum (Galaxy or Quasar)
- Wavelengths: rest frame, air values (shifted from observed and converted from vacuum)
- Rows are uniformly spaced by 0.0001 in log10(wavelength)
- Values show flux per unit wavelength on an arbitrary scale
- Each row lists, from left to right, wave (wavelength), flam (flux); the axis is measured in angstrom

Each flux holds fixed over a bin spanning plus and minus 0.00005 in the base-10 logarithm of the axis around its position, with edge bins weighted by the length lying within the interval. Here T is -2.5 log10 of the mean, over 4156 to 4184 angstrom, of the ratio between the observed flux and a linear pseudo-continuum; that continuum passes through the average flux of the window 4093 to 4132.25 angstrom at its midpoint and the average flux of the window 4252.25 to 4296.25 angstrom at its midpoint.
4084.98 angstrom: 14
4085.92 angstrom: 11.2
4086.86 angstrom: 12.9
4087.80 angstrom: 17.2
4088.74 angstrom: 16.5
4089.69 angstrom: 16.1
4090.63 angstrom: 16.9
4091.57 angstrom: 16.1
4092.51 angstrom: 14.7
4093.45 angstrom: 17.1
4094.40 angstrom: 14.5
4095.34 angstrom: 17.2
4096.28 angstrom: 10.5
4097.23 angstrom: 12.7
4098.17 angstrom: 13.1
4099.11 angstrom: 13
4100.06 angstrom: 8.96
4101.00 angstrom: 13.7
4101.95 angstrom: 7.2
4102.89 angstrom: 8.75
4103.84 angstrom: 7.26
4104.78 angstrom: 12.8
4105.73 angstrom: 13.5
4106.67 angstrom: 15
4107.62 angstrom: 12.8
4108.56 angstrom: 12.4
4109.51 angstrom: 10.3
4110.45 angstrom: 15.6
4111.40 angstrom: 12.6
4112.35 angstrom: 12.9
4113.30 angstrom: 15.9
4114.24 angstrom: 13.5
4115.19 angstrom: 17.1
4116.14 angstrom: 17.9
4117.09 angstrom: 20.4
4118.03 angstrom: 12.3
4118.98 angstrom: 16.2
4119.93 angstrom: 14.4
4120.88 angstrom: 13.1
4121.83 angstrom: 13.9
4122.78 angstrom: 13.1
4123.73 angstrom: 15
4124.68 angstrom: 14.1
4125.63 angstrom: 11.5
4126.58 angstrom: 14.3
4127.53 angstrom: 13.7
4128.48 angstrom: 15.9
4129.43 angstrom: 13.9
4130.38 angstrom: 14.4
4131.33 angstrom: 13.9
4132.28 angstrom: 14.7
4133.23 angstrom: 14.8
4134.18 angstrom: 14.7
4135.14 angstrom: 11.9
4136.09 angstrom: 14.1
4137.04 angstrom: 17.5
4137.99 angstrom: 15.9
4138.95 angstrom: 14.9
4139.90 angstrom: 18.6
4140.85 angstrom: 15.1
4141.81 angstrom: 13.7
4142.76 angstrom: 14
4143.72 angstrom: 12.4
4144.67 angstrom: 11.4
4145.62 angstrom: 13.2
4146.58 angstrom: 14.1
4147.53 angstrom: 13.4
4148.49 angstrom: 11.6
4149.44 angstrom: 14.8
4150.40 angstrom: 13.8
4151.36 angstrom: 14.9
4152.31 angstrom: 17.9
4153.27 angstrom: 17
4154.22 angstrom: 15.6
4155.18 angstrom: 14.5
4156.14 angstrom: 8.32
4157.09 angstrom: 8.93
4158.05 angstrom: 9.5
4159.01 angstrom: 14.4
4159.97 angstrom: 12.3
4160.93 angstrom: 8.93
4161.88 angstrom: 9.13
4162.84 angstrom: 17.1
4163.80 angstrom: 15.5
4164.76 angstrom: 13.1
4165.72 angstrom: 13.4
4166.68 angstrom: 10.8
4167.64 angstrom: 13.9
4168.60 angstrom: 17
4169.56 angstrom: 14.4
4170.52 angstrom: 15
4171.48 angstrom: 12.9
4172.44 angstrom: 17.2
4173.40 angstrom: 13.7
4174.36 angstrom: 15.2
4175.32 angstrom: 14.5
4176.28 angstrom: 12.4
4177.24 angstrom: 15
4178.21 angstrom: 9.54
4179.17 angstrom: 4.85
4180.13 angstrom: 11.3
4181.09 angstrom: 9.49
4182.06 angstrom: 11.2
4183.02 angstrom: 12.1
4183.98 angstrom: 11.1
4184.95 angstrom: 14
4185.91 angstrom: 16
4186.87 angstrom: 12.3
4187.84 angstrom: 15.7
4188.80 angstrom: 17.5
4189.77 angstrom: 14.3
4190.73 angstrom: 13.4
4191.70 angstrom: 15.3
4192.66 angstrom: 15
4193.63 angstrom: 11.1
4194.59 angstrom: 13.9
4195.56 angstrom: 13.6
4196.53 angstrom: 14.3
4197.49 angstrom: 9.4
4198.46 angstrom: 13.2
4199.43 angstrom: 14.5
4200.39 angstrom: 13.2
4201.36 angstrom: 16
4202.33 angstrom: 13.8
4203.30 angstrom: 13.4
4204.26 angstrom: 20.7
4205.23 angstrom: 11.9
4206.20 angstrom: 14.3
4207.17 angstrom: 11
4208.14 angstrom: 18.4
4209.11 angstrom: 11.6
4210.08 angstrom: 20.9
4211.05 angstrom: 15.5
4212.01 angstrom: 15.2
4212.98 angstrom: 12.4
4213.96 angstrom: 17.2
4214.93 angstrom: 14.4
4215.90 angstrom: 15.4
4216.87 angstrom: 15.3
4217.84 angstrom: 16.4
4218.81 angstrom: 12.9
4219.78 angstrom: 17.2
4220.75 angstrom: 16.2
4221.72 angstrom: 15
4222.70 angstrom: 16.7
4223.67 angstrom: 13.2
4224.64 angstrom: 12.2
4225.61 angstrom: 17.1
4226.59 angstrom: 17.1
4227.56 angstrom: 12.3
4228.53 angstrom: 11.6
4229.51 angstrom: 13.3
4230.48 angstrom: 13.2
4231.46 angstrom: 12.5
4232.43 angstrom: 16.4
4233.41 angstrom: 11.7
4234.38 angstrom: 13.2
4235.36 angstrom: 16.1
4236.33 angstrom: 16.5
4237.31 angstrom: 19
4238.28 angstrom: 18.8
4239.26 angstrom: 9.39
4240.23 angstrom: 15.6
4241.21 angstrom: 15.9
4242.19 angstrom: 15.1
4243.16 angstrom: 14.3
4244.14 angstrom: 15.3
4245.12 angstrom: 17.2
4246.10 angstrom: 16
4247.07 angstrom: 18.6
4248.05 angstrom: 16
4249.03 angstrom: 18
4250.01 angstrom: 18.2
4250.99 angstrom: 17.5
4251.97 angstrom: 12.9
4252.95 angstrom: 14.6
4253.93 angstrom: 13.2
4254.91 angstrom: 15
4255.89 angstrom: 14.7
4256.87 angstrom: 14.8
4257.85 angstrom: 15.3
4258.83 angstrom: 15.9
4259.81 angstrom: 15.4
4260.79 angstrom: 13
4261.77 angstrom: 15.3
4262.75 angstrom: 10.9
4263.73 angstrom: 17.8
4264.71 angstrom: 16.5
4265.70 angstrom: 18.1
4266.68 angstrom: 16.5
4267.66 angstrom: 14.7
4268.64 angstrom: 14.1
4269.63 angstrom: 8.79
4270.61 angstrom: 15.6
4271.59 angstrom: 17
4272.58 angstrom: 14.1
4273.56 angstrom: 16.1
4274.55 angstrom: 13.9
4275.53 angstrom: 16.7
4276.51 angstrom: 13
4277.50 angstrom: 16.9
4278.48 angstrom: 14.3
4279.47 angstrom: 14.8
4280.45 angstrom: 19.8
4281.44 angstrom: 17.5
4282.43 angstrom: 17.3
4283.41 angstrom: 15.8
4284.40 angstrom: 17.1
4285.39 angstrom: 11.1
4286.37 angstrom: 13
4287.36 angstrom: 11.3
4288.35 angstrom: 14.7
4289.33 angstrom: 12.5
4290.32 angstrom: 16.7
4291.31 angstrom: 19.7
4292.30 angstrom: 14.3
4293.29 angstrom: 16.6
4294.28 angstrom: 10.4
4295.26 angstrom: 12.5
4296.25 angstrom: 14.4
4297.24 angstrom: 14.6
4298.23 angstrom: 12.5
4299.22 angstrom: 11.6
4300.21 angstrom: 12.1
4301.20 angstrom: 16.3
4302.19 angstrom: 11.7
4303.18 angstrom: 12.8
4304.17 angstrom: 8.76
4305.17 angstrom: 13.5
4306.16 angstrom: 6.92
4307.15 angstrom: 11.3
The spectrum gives 0.13 mag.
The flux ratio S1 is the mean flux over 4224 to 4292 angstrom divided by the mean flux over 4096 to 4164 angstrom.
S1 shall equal 1.1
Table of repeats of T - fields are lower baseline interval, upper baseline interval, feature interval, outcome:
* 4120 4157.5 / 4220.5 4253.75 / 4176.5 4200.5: 0.142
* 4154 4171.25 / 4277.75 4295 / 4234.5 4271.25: -0.067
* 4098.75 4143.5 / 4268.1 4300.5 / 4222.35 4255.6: -0.053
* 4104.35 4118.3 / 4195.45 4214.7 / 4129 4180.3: 0.064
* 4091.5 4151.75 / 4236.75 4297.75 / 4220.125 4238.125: 0.010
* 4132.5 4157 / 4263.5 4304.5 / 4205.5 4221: -0.057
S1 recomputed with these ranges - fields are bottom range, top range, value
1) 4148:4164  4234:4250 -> 1.22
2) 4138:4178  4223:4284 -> 1.11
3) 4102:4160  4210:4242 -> 1.08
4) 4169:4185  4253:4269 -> 1.20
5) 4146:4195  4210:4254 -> 1.15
